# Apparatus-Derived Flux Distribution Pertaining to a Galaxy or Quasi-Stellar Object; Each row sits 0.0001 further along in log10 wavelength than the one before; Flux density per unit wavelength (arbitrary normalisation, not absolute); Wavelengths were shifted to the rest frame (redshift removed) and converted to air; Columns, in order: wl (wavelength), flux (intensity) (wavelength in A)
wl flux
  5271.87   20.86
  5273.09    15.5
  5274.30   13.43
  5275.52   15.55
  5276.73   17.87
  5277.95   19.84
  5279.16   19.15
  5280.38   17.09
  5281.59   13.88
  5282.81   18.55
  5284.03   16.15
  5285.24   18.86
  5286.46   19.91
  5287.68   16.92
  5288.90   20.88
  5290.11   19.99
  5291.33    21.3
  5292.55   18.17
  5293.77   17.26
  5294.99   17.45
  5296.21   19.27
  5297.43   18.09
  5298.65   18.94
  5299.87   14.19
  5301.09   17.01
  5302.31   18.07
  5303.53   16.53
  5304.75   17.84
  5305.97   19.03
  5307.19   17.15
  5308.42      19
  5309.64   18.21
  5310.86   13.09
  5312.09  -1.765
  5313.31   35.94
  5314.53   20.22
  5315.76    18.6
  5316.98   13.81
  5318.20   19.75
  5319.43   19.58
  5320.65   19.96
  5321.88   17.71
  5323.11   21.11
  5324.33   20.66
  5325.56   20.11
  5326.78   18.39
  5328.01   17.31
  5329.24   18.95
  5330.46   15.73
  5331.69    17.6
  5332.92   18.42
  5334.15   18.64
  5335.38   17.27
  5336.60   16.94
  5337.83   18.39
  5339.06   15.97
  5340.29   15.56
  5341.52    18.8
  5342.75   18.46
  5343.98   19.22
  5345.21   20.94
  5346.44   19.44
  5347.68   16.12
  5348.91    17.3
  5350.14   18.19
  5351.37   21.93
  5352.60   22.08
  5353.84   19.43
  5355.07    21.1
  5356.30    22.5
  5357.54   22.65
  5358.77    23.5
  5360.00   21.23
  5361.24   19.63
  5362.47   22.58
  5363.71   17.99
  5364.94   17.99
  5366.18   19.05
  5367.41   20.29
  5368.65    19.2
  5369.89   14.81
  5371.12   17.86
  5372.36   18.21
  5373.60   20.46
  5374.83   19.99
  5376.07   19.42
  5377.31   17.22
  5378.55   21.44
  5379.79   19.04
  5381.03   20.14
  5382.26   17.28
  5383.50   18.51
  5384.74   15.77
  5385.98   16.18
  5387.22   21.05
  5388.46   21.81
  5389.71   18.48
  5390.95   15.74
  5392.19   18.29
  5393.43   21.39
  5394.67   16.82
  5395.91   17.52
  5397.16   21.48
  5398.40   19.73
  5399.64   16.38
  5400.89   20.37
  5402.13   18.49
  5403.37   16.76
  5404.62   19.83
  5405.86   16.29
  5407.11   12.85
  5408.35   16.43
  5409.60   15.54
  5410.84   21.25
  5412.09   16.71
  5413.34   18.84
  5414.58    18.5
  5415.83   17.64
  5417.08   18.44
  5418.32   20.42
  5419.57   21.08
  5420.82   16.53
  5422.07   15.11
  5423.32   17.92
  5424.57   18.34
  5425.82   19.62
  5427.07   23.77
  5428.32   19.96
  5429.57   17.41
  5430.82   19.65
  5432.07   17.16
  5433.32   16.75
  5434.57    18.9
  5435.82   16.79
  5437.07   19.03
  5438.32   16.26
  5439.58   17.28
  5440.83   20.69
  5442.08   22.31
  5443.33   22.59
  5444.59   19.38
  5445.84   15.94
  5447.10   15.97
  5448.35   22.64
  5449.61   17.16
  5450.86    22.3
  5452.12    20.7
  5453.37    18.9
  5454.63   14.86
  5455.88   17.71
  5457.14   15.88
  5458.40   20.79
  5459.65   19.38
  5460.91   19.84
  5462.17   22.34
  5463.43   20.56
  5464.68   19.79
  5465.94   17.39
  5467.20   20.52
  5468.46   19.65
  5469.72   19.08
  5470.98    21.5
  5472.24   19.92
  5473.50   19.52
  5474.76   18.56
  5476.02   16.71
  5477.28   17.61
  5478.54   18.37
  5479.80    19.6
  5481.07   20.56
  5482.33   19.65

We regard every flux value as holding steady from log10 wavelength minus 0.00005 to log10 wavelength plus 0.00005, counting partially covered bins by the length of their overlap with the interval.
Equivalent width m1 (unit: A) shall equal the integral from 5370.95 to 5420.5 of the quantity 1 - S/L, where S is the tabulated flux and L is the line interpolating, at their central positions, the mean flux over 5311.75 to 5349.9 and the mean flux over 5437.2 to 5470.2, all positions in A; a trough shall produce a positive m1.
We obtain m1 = 0.89 A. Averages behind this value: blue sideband 18.4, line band 18.5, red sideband 19.2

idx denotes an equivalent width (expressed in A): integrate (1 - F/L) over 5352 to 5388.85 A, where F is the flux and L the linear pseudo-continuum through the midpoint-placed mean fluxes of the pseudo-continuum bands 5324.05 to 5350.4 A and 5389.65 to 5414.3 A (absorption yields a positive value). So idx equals -3.2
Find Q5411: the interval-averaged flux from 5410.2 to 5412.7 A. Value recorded 19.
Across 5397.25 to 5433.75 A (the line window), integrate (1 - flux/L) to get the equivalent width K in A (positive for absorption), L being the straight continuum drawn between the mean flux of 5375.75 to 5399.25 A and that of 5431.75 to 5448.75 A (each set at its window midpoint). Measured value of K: 0.9 A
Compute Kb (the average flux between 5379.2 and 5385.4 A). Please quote 18.2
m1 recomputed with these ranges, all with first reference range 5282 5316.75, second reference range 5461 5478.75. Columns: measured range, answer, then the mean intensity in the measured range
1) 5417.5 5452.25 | 0.3 A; 19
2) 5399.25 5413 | 1.1 A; 17.4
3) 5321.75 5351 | 0.0 A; 18.3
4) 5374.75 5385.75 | 0.0 A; 18.6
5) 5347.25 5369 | -2.0 A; 20.2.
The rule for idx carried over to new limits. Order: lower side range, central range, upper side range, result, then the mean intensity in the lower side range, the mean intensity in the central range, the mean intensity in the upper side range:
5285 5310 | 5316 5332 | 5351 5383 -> 0.30 A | 18.3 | 18.5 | 19.9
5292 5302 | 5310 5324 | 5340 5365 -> 0.28 A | 17.6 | 18.1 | 19.9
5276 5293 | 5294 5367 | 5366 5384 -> 0.16 A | 18.5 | 18.6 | 18.9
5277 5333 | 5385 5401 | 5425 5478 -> -0.03 A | 18.1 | 18.7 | 19.1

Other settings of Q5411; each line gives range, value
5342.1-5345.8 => 19.5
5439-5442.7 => 20.2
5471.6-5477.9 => 18.5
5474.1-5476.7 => 17.7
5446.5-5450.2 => 18.6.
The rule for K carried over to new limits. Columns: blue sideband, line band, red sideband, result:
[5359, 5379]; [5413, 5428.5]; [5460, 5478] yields 0.4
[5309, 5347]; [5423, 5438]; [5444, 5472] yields 0.2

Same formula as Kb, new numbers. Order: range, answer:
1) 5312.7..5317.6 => 22.2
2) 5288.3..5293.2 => 20.1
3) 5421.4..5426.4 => 17.7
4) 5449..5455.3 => 18.8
